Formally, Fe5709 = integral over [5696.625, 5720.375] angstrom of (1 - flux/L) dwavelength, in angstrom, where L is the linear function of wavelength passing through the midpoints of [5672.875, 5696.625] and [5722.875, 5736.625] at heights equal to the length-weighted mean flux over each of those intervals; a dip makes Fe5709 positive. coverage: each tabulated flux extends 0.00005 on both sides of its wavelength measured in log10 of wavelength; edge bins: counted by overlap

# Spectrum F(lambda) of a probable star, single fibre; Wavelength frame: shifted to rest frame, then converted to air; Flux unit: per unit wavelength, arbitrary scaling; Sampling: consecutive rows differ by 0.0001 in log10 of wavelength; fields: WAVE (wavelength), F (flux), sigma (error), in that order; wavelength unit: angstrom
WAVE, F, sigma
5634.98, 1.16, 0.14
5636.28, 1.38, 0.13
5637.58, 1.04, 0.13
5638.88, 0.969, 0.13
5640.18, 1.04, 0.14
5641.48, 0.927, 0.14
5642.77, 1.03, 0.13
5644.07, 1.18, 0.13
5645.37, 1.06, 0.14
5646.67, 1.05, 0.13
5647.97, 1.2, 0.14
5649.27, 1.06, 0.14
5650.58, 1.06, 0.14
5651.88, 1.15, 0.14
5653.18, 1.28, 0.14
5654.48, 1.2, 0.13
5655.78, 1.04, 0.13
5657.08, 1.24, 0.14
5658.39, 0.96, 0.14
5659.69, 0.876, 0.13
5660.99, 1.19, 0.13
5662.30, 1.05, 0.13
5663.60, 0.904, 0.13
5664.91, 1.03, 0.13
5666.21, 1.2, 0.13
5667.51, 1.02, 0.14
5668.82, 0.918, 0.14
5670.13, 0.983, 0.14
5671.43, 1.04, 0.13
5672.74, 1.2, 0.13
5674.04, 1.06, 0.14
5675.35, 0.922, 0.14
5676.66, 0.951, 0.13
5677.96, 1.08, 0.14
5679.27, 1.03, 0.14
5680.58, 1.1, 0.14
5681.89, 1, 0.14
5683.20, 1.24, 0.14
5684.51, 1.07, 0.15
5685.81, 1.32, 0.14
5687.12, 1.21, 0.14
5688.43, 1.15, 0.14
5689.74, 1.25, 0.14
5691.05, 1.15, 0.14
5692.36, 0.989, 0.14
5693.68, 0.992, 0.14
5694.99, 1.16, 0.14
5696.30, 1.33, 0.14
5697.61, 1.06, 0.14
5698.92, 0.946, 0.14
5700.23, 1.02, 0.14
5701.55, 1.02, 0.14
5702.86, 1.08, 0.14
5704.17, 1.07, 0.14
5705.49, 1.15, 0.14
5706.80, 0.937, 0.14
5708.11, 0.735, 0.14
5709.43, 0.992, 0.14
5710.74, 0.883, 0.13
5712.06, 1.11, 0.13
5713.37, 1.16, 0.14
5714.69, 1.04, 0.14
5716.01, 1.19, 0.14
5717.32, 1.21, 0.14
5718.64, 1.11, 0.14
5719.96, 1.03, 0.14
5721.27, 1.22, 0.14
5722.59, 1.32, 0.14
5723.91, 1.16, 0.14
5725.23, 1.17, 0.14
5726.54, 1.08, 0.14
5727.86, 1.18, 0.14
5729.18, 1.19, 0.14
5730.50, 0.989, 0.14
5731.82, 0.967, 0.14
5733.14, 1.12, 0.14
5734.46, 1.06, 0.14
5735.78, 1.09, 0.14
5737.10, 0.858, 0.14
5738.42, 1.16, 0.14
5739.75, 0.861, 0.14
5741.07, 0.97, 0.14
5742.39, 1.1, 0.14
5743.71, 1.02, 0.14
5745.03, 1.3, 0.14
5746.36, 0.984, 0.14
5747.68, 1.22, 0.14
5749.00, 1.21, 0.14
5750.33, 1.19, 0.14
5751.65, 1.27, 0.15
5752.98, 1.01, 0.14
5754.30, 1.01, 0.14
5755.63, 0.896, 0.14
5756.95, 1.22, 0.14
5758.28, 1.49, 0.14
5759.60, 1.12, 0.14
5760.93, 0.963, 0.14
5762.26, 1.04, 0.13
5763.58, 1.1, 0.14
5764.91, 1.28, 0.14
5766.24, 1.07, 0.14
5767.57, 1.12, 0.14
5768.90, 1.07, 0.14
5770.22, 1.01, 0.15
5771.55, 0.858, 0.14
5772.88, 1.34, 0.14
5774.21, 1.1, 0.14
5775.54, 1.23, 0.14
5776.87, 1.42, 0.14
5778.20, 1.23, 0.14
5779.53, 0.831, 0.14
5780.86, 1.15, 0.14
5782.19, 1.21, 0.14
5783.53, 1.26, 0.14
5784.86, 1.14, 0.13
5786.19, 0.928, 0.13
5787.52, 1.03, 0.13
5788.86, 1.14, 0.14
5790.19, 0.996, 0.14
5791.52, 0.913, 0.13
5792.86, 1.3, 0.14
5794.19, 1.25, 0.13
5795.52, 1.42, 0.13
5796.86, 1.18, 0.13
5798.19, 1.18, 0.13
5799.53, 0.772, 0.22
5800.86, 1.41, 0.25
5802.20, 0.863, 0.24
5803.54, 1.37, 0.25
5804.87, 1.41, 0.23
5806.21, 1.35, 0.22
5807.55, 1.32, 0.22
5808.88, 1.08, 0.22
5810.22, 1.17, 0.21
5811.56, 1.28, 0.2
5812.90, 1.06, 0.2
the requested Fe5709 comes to 1.3 angstrom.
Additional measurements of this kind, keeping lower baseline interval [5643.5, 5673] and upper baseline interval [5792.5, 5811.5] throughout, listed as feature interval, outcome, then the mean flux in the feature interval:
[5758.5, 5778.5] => 0.87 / 1.14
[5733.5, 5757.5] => 1.78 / 1.08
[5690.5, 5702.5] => 0.47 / 1.07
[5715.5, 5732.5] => 0.07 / 1.14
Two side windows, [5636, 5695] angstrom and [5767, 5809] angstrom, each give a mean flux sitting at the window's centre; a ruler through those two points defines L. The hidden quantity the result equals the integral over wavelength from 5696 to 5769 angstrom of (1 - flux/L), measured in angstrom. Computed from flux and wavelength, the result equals 2.0 angstrom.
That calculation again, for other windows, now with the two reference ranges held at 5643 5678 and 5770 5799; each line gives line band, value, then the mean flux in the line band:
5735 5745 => 0.79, 1.03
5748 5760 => -0.38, 1.16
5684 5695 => -0.58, 1.14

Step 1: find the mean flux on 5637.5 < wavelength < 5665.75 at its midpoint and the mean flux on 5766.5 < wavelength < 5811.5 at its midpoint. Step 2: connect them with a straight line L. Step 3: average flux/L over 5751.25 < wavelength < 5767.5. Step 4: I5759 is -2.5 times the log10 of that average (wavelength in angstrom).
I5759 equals 0.02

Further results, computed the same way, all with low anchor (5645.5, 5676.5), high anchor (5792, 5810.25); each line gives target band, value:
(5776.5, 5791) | 0.08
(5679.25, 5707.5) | 0.00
